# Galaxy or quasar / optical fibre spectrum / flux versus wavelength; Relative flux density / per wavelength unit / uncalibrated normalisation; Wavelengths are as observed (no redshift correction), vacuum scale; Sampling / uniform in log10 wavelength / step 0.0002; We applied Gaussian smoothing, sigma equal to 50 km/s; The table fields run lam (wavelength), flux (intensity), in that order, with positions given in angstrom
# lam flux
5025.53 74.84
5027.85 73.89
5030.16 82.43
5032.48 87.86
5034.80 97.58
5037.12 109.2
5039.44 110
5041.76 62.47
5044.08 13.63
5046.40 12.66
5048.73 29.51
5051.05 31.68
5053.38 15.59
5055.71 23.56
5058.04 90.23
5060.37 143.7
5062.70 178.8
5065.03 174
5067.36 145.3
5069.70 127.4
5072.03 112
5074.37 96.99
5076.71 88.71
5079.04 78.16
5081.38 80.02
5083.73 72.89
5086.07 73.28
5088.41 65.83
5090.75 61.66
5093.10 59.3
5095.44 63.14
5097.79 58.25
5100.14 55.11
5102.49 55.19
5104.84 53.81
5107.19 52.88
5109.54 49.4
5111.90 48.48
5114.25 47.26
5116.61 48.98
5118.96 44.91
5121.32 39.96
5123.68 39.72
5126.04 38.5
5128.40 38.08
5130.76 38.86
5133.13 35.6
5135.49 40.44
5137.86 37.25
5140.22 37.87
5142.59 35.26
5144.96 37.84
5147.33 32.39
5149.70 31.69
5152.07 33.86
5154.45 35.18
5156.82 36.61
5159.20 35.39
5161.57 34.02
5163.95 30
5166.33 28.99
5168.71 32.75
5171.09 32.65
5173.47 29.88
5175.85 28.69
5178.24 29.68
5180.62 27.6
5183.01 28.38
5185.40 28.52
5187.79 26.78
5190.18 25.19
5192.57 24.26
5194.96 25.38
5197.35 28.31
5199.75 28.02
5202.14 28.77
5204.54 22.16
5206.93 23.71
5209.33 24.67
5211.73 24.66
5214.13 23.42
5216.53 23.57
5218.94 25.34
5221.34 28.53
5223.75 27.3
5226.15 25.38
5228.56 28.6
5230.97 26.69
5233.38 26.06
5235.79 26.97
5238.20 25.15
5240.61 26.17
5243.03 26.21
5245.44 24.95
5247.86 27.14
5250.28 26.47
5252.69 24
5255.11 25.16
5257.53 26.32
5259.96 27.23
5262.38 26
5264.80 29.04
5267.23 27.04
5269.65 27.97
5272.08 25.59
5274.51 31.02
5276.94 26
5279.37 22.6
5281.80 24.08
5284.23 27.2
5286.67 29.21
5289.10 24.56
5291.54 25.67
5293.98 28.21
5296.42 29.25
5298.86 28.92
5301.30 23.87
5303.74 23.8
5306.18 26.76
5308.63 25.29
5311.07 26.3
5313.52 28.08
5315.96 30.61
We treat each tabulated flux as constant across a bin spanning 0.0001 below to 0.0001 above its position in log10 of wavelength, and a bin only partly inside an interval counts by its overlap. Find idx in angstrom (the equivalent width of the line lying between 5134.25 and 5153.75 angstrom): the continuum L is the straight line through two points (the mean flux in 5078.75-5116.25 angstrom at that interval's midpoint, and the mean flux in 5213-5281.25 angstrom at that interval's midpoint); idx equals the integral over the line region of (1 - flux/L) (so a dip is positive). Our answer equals 5.5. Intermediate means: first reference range 60.2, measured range 35.8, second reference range 26.3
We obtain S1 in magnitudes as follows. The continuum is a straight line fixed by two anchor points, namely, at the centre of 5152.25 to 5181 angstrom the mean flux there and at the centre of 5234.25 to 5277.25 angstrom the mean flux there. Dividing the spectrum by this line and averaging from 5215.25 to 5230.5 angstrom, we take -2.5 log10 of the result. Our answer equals 0.08 mag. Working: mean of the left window 32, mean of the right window 26.6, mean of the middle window 26.4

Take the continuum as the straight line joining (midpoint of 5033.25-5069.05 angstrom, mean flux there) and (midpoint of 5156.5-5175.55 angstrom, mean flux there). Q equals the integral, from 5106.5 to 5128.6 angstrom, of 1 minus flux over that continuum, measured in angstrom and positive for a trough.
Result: 3.7 angstrom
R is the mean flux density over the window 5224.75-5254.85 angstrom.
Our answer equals 26.1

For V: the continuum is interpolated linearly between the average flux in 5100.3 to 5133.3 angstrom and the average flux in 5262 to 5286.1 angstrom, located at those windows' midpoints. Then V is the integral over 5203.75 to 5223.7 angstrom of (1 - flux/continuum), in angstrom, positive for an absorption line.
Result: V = 5.43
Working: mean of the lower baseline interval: 45.7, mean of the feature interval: 24.7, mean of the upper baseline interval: 26.7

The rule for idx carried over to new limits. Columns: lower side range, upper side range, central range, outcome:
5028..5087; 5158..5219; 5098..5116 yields 3.3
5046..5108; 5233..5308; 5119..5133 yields 5.6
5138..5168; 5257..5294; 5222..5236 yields 1.3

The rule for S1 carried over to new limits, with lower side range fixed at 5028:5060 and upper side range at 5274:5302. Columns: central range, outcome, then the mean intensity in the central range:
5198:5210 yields 0.45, 25.6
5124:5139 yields 0.27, 38.2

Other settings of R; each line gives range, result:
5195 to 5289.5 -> 26.2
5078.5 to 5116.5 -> 60.3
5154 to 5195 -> 30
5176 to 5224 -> 26.2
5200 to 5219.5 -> 24.7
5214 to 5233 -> 26.2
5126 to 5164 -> 35.9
